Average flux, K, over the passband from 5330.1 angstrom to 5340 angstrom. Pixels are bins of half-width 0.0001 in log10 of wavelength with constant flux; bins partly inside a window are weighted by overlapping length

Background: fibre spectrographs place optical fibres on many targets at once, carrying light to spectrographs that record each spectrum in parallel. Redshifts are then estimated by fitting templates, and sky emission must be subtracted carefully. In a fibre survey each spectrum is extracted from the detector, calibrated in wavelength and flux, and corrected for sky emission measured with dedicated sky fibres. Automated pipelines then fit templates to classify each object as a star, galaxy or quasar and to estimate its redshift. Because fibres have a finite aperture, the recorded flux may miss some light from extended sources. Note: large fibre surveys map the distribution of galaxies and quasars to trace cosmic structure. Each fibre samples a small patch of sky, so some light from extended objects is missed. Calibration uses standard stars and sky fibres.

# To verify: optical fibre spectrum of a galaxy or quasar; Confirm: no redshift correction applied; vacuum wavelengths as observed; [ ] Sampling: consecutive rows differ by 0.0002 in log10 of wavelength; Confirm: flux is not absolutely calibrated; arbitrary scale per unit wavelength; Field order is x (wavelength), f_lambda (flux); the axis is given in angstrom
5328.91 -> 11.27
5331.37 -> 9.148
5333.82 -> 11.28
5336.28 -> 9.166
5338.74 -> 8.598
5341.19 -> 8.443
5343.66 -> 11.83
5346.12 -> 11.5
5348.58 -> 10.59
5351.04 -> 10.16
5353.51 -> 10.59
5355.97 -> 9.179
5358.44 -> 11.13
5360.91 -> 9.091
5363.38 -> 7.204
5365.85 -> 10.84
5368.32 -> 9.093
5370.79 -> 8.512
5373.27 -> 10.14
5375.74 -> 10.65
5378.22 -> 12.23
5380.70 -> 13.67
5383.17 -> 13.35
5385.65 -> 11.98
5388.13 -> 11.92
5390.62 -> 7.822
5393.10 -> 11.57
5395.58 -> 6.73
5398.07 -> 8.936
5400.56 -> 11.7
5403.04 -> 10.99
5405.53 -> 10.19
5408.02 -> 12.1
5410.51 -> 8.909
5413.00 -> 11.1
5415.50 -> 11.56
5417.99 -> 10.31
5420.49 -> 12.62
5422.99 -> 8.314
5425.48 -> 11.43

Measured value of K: 9.55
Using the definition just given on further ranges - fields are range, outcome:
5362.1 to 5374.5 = 9.16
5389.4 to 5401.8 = 9.36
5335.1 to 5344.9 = 9.51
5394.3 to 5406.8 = 9.72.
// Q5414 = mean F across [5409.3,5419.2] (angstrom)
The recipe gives 10.5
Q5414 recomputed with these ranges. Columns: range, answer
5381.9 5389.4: 12.4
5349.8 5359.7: 10.3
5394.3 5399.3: 7.86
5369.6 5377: 9.78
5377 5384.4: 13.1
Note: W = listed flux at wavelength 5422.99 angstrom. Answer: 8.314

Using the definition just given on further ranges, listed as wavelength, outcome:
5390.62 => 7.822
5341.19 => 8.443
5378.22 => 12.23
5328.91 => 11.27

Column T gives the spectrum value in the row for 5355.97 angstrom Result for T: 9.179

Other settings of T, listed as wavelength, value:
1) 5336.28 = 9.166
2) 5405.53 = 10.19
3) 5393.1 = 11.57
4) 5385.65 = 11.98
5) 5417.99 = 10.31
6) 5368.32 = 9.093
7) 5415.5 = 11.56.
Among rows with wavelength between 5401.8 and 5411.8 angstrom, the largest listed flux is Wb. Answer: 12.1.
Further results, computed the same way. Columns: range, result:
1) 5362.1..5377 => 10.84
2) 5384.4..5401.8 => 11.98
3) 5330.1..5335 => 11.28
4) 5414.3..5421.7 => 12.62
